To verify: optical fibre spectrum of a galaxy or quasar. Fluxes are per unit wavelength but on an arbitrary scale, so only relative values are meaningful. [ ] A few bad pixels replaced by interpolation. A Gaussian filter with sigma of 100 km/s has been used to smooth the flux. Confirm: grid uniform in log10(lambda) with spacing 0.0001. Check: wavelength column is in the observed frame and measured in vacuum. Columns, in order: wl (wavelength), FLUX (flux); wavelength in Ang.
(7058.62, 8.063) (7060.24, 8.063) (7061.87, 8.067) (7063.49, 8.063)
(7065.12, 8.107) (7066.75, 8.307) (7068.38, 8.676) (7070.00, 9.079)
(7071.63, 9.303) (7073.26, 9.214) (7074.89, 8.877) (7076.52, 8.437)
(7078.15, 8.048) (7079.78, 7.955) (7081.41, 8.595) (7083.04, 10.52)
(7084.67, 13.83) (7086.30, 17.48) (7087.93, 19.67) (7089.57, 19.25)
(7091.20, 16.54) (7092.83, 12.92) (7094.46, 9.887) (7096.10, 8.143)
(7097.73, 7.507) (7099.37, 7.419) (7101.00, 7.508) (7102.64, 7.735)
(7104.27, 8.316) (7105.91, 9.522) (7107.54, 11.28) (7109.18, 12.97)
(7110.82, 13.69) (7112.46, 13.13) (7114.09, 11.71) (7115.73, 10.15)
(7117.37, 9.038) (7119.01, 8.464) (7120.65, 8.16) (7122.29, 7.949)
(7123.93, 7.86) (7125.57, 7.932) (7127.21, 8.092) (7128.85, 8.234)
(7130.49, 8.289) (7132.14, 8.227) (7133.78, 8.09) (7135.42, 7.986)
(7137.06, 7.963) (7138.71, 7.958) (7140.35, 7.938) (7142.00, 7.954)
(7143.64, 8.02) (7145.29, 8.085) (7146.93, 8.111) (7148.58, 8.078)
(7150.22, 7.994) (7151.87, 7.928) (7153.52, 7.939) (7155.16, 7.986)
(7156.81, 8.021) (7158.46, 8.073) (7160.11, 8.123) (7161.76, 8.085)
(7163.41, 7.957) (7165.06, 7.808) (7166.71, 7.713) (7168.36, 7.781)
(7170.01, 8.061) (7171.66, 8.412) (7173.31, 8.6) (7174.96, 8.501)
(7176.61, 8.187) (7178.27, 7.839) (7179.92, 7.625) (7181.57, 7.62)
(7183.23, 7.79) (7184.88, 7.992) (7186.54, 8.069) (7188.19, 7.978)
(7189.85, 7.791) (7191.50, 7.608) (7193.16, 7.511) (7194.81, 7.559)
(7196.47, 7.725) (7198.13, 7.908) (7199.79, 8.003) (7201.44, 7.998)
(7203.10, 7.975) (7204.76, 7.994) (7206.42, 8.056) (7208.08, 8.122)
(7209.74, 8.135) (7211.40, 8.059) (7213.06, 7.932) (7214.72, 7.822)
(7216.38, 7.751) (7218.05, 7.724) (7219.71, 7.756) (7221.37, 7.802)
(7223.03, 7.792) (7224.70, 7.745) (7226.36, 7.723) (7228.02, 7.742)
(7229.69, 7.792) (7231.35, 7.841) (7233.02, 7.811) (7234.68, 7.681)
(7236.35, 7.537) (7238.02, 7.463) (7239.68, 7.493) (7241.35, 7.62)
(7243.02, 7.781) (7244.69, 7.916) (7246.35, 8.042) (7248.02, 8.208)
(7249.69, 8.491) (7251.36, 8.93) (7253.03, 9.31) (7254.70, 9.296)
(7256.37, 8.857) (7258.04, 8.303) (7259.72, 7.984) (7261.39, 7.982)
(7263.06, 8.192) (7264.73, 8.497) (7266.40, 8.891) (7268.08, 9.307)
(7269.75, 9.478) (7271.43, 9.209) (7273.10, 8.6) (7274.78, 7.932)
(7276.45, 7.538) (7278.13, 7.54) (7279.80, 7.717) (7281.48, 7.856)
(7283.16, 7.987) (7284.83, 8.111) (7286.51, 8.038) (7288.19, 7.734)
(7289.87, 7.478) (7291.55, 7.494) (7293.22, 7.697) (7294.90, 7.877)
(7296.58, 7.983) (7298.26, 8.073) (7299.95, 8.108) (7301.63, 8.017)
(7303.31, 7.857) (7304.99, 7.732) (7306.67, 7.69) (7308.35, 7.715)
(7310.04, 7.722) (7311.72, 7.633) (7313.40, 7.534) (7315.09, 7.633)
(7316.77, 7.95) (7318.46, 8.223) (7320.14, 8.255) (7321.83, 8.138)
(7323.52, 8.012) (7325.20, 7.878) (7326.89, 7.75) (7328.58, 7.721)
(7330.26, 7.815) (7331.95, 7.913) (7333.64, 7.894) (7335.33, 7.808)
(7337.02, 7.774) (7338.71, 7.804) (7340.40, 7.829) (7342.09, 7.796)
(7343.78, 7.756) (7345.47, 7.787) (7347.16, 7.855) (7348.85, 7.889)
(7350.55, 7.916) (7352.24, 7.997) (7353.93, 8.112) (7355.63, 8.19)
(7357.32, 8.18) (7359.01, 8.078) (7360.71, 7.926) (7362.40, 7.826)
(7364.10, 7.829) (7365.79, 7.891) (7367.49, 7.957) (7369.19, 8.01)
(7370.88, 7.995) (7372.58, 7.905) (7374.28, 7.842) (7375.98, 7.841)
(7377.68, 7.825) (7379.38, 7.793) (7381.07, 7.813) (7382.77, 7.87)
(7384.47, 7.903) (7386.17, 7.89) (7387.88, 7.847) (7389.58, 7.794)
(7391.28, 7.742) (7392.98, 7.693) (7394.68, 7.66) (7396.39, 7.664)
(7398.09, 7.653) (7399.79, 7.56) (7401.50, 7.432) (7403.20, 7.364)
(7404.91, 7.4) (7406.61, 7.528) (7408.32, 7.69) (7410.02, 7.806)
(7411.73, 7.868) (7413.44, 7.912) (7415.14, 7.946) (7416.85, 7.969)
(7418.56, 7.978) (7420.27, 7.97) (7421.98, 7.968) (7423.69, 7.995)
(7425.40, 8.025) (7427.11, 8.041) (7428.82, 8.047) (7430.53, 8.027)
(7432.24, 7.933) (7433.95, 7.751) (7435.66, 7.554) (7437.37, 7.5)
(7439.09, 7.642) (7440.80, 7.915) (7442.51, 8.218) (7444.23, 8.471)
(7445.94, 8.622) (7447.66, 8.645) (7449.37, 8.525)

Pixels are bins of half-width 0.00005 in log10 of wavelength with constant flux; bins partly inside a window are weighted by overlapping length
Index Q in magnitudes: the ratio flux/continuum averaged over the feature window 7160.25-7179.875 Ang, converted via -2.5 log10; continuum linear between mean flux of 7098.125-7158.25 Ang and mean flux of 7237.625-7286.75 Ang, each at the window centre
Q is 0.070 mag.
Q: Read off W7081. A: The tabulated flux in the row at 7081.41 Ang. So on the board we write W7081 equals 8.595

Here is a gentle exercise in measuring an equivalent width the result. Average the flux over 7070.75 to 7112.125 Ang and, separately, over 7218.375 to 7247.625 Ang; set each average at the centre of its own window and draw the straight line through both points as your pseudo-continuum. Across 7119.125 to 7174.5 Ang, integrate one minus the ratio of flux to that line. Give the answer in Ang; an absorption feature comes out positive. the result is 9.49 Ang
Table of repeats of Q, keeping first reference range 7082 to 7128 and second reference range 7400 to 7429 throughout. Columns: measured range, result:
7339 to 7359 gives 0.070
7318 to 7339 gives 0.099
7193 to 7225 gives 0.247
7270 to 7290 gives 0.143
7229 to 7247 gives 0.235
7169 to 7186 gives 0.257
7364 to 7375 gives 0.045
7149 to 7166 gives 0.287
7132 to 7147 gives 0.301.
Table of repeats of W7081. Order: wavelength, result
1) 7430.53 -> 8.027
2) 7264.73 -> 8.497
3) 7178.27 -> 7.839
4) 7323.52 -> 8.012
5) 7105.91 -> 9.522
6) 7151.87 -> 7.928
